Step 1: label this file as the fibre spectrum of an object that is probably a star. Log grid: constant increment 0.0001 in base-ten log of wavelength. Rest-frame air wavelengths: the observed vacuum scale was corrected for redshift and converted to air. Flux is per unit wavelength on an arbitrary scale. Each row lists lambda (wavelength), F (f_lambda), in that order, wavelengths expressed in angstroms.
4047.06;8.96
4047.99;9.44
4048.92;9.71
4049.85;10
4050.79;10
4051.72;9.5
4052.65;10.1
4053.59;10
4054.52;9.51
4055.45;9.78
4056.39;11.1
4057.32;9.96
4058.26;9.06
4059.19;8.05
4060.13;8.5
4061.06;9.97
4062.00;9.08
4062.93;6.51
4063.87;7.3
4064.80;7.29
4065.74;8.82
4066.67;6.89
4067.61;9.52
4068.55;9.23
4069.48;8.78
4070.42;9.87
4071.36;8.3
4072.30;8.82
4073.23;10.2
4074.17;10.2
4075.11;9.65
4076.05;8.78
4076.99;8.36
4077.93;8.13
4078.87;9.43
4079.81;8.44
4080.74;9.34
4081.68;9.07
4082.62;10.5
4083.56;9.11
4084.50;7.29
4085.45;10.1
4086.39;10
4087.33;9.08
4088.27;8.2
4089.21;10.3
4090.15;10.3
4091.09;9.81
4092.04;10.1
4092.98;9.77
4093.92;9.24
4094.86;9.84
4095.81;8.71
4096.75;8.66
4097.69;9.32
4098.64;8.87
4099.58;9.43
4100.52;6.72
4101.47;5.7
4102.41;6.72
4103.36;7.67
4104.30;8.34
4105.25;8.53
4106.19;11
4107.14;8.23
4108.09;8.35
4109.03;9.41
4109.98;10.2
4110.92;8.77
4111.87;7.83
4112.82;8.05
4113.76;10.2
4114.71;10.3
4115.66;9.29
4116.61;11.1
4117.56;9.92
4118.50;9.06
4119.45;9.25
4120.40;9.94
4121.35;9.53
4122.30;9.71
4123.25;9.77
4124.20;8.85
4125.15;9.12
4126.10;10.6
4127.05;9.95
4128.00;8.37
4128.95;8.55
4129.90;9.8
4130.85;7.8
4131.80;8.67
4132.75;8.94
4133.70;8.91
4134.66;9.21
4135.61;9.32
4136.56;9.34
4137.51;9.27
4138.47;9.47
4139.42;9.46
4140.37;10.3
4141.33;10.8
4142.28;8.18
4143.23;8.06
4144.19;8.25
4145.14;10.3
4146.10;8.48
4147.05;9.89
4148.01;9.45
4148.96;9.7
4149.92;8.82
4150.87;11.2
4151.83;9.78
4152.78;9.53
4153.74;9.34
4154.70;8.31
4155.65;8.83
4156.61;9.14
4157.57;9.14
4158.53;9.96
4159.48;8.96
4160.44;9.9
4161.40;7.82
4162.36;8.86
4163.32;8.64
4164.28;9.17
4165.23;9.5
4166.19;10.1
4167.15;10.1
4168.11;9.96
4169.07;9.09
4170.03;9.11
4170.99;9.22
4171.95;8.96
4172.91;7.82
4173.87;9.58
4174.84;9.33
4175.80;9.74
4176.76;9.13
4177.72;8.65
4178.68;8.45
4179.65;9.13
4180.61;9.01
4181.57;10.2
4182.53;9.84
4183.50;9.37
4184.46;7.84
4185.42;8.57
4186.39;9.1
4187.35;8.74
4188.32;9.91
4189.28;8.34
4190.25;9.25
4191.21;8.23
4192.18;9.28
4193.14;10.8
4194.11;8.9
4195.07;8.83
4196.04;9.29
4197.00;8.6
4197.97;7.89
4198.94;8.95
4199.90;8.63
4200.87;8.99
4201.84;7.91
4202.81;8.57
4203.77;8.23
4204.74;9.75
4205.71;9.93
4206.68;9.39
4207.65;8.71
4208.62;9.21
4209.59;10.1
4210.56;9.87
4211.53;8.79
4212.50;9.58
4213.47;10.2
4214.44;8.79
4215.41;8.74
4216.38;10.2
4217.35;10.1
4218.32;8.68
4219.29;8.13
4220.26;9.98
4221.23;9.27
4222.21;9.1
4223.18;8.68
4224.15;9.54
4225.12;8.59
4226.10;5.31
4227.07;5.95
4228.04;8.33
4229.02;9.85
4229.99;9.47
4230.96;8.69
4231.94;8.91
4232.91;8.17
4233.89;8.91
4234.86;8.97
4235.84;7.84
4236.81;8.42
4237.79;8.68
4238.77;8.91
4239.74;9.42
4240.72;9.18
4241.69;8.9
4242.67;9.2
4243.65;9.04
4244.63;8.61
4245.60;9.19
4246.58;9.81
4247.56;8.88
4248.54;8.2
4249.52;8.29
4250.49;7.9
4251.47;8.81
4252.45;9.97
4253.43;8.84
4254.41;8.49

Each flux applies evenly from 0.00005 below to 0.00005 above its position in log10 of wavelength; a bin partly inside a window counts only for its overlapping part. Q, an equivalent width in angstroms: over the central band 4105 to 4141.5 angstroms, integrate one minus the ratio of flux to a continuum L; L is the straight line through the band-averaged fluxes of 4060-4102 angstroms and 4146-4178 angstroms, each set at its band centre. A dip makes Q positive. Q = -0.98 angstroms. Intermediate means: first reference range 8.93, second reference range 9.29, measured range 9.36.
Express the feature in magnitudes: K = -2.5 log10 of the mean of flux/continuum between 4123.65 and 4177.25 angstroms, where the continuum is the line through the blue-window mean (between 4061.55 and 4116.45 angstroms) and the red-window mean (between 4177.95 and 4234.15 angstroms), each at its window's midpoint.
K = -0.038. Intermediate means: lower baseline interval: 8.91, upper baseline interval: 8.96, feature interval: 9.25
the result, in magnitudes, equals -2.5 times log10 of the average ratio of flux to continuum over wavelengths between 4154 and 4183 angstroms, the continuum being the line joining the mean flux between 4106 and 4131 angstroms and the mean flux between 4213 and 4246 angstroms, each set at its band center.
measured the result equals -0.01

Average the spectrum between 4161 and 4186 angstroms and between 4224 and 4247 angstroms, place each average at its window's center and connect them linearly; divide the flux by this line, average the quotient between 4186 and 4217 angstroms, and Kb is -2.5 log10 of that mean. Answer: -0.03 mag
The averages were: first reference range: 9.13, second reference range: 8.65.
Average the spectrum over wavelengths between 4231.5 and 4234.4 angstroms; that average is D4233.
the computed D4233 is 8.68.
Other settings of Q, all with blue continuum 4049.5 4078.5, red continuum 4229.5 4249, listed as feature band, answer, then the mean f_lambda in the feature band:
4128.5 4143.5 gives -0.3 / 9.15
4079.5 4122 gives -0.4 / 9.11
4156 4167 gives -0.3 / 9.22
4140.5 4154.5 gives -0.7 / 9.41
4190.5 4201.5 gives 0.0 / 8.94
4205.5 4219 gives -0.8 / 9.42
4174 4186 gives -0.2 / 9.11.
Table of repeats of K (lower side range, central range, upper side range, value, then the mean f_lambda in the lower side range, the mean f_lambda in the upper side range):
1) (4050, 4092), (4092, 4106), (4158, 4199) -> 0.08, 9.16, 9.12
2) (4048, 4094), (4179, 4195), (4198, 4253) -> -0.02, 9.21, 8.89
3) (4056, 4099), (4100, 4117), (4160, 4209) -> 0.05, 9.08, 9.07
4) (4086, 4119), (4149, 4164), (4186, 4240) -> -0.03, 9.06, 8.92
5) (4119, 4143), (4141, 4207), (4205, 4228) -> 0.00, 9.31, 8.99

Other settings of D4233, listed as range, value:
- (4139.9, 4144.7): 9.12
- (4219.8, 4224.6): 9.31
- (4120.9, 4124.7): 9.46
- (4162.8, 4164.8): 8.95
